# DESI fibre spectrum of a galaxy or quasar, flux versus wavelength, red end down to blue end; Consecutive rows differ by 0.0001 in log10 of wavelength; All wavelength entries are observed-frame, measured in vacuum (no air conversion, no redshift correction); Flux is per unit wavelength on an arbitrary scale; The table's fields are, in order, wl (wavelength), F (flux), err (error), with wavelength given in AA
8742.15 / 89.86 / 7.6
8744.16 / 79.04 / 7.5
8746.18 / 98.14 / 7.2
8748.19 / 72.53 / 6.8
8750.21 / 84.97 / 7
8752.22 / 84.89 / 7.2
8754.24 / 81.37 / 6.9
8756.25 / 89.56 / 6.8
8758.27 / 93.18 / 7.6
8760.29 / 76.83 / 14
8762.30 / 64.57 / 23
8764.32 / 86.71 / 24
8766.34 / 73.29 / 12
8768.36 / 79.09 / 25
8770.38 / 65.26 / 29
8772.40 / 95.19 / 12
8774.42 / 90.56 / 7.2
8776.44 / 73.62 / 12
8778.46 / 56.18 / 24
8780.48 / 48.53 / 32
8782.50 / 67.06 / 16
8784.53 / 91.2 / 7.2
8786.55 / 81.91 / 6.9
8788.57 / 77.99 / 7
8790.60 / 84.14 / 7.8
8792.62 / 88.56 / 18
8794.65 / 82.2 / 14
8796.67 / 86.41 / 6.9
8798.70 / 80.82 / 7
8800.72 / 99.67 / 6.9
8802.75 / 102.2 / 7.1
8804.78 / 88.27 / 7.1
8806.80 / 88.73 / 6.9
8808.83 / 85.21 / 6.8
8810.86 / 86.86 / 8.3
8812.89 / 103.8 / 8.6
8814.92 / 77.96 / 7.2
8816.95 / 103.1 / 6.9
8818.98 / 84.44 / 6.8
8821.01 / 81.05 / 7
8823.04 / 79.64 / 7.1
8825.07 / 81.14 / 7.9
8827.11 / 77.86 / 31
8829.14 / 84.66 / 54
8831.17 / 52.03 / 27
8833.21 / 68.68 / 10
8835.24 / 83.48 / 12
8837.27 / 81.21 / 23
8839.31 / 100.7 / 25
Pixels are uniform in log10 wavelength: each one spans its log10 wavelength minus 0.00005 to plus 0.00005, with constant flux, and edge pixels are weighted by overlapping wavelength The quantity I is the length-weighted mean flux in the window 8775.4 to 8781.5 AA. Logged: 59.7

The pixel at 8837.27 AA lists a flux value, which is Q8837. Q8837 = 81.21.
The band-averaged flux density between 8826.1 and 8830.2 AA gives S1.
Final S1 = 81.1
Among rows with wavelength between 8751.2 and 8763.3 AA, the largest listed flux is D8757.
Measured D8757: 93.18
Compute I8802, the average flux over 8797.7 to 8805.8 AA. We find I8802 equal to 92.8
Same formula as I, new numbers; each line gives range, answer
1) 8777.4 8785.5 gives 65.6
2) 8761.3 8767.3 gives 74.8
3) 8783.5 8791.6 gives 83.7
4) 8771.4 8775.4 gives 92.9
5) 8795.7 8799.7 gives 83.5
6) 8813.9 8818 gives 90.5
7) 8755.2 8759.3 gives 91.2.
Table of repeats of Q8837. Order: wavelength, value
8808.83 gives 85.21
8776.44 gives 73.62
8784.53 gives 91.2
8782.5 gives 67.06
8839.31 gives 100.7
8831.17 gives 52.03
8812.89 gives 103.8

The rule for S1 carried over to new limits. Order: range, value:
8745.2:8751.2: 85.1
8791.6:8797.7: 85.7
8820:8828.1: 79.9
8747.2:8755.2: 80.9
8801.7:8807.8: 93.1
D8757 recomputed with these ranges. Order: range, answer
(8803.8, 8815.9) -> 103.8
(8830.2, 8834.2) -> 68.68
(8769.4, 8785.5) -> 95.19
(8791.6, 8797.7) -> 88.56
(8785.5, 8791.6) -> 84.14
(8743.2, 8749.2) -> 98.14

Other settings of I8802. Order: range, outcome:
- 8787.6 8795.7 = 83.2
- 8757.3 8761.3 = 85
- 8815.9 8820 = 93.6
